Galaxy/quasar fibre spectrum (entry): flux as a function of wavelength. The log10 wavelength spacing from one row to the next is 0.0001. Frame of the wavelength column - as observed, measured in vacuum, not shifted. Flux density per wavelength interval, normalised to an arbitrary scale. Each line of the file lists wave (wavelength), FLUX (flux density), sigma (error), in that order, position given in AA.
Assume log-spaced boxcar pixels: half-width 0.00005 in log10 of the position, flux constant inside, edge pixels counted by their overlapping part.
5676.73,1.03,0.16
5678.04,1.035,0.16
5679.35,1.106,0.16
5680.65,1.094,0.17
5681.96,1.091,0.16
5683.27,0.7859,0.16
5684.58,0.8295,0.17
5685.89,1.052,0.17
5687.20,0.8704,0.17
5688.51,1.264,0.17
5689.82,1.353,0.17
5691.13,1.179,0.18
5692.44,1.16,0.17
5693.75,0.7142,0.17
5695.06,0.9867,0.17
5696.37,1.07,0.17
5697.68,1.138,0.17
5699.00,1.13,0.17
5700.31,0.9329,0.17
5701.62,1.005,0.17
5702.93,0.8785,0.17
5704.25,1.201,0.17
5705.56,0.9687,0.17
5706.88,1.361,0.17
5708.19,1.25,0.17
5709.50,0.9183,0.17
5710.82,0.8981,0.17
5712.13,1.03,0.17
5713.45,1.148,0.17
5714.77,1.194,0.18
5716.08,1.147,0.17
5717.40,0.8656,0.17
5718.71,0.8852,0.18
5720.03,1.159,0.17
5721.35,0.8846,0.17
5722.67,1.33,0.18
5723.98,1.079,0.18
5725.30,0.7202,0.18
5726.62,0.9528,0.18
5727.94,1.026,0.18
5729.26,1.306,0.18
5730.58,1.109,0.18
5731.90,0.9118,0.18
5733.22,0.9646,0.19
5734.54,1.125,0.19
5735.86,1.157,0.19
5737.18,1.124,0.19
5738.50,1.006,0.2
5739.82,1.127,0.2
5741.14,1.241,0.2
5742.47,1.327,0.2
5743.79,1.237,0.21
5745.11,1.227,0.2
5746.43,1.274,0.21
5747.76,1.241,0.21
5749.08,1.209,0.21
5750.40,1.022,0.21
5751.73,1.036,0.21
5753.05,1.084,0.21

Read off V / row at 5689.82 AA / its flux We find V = 1.353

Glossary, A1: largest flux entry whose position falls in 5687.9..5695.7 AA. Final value 1.353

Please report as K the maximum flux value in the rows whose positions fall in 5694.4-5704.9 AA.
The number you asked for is 1.201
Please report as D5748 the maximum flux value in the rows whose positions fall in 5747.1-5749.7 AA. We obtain 1.241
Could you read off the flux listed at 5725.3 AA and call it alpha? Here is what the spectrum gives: 0.7202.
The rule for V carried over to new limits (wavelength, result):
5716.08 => 1.147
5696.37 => 1.07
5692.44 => 1.16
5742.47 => 1.327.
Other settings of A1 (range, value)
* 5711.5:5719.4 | 1.194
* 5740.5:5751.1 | 1.327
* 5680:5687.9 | 1.094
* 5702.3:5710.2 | 1.361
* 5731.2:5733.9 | 0.9646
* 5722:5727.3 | 1.33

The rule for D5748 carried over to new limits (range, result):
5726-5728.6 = 1.026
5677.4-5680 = 1.106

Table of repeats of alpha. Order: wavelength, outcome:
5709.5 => 0.9183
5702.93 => 0.8785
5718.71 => 0.8852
